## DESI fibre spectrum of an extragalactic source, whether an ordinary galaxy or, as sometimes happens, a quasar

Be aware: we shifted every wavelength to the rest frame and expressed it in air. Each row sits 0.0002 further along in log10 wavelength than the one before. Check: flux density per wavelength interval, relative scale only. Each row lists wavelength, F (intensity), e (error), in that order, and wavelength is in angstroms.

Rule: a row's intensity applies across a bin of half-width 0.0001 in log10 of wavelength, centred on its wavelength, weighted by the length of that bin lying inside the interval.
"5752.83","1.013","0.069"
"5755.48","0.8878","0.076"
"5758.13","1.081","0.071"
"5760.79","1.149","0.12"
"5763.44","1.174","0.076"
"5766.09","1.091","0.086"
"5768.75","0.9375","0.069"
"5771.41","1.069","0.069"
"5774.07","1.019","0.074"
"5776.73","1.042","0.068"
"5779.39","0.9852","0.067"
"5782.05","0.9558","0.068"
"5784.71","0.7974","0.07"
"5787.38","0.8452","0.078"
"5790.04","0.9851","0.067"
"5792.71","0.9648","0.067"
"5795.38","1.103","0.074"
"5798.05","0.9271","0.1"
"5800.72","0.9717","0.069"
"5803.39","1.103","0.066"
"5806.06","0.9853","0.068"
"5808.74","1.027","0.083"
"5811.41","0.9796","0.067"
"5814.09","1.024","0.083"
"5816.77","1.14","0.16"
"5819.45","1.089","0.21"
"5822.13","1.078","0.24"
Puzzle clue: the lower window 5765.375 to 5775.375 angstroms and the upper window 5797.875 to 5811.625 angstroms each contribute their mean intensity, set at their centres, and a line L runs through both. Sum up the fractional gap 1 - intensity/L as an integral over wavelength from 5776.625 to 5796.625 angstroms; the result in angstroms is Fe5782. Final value 1.2 angstroms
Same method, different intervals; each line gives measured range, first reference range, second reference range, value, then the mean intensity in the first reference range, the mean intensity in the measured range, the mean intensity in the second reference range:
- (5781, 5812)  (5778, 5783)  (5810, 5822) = 1.3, 0.973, 0.971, 1.06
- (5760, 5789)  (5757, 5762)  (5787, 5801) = 1.4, 1.11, 1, 0.974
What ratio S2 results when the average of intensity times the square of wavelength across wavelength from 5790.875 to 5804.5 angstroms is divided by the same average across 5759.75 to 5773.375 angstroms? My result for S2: 0.95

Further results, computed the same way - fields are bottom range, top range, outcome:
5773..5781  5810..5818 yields 1.05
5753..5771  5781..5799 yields 0.90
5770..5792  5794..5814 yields 1.06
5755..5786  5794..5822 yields 1.03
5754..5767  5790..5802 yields 0.93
